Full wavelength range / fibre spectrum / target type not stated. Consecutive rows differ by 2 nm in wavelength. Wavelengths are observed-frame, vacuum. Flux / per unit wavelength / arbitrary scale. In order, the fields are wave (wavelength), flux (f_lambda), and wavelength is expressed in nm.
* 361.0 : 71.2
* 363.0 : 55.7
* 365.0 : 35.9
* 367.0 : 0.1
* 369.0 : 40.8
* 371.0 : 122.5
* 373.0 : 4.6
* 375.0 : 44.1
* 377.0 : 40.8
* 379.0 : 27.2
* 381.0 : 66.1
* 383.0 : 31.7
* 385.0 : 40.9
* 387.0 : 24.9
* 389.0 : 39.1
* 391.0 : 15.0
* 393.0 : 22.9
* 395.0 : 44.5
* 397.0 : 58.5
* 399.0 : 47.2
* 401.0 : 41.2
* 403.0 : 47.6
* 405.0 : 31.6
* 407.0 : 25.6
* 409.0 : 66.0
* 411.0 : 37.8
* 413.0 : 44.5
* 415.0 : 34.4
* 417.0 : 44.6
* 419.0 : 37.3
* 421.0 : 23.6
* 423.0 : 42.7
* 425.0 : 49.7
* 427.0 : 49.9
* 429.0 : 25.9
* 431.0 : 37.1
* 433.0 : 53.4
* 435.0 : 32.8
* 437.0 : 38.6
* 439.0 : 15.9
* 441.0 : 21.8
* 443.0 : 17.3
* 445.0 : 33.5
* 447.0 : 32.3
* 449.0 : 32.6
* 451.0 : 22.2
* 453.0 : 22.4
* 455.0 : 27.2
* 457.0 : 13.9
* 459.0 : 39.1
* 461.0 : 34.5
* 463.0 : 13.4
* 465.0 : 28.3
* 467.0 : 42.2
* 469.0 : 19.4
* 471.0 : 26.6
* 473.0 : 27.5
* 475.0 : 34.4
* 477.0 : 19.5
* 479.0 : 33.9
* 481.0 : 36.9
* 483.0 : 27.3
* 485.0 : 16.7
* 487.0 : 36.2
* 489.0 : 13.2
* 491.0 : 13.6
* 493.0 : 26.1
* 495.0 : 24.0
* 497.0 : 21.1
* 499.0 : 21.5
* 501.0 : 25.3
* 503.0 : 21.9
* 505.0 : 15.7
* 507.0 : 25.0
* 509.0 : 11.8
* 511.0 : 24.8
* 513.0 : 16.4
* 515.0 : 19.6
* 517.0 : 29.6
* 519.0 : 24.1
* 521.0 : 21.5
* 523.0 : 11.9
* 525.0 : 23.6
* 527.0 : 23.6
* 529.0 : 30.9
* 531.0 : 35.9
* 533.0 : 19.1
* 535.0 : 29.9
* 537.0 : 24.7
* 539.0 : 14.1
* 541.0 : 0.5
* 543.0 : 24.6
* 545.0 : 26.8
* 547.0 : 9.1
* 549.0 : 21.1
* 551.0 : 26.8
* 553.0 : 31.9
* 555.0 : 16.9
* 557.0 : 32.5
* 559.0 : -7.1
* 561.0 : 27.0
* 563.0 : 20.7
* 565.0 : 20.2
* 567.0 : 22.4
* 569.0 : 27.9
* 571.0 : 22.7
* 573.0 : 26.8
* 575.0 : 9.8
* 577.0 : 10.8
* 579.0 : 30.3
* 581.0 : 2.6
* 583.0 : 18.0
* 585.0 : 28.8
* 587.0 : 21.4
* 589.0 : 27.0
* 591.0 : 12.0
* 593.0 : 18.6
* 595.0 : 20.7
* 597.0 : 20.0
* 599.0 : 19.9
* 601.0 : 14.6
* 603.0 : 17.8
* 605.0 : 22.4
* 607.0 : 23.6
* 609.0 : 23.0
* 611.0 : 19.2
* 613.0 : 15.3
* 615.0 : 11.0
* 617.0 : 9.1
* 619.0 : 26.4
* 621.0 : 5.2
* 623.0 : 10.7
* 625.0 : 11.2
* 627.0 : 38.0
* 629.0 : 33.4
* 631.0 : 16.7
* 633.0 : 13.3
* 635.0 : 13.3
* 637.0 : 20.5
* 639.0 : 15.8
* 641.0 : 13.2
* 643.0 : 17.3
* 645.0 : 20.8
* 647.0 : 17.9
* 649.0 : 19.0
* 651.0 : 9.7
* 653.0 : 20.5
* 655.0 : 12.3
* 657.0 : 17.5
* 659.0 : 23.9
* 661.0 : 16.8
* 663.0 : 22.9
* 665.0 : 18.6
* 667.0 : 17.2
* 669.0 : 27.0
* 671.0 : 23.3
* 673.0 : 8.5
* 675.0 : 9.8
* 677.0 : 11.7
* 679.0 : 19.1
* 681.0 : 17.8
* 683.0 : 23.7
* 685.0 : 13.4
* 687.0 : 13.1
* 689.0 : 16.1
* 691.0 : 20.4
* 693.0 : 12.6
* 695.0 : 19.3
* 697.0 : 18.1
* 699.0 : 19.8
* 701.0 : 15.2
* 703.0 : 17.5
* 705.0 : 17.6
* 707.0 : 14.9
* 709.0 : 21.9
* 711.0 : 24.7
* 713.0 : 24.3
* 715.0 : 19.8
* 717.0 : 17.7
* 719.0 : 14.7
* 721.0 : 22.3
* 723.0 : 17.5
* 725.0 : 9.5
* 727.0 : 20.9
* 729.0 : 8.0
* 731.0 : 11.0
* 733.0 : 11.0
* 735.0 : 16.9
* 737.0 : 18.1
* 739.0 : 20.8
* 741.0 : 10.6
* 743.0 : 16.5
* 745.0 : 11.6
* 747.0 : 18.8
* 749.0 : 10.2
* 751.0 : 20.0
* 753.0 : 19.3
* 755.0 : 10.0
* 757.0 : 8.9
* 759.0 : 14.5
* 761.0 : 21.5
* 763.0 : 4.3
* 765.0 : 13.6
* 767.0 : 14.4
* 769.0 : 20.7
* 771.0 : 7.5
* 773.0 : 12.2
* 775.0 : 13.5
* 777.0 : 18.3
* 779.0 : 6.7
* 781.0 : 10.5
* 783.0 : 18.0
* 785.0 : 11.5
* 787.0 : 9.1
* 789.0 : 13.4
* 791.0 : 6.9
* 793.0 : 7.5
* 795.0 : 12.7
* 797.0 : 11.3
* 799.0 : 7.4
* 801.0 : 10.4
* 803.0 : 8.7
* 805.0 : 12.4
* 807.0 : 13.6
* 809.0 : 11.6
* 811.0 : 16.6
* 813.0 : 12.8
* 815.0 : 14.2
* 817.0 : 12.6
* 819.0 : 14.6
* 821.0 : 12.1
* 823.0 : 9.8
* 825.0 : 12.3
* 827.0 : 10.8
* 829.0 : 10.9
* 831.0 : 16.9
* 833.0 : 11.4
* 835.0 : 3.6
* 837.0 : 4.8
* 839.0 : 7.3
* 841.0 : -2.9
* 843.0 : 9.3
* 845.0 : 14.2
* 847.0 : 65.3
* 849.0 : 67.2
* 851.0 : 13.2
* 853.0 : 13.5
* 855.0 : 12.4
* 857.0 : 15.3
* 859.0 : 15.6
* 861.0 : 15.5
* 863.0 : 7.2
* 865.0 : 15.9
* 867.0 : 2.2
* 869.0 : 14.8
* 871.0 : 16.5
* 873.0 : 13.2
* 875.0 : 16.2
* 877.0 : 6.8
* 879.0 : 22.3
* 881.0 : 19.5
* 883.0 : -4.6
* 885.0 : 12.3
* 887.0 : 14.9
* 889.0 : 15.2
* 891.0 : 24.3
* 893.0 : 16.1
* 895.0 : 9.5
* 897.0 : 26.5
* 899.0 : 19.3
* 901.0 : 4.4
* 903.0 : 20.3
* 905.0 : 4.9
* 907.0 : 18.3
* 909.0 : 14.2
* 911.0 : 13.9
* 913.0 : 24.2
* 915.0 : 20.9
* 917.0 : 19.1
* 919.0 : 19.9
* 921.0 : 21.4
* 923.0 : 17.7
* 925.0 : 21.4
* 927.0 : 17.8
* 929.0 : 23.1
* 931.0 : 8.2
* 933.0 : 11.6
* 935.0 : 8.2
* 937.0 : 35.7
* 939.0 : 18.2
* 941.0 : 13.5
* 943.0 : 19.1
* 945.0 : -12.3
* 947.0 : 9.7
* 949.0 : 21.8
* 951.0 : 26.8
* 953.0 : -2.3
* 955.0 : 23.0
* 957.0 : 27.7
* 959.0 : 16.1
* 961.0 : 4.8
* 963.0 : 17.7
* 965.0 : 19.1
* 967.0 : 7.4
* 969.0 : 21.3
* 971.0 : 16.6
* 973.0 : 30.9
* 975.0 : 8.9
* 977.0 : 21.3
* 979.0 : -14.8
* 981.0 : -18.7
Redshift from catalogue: 1.274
